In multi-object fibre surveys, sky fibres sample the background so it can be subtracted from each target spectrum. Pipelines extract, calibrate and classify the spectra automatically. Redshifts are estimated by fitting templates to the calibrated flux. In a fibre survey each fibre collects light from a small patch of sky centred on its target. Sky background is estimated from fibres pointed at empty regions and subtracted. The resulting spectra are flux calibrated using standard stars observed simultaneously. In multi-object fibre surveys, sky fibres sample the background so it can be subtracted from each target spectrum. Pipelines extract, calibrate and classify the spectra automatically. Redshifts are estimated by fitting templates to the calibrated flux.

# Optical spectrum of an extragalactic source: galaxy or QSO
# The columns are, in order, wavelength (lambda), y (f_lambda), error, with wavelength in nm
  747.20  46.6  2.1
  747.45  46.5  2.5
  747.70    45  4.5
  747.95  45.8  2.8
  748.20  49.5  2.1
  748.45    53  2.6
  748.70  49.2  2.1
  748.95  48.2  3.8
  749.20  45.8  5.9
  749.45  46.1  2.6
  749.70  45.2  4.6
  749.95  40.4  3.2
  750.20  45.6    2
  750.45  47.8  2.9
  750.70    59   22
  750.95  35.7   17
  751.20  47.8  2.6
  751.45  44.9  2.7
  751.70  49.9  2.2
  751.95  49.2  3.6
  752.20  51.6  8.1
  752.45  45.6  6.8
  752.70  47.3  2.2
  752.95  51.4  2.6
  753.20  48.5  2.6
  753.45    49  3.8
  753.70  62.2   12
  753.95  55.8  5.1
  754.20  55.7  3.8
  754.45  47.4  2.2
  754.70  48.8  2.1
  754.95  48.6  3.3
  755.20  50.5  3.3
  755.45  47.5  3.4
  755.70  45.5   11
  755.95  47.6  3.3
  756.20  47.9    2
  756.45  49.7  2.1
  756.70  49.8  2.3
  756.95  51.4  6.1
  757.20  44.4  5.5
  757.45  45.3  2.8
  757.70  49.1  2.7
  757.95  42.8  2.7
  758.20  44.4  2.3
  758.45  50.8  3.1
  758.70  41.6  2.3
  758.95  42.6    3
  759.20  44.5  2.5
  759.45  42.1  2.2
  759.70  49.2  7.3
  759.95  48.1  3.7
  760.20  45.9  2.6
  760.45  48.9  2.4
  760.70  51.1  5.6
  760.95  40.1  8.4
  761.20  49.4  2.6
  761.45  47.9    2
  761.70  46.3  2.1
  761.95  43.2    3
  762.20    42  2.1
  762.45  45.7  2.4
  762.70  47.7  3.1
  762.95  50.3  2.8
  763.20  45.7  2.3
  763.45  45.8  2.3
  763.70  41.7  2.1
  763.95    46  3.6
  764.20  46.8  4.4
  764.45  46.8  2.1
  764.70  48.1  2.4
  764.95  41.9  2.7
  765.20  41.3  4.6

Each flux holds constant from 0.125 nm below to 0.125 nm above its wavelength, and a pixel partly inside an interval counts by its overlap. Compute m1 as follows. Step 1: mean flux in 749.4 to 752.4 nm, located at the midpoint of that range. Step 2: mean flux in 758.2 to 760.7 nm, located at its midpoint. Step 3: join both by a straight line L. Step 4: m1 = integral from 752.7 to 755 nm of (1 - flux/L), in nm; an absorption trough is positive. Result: -0.25 nm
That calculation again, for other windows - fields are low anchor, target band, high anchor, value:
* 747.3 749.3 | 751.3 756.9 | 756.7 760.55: -0.34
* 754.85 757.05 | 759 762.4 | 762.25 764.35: 0.07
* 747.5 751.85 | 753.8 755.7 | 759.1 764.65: -0.15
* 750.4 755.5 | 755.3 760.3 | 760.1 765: 0.15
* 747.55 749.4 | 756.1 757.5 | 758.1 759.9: -0.08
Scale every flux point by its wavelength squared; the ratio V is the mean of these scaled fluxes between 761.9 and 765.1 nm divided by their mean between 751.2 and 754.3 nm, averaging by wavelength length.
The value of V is 0.9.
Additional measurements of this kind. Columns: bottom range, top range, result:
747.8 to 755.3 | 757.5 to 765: 0.96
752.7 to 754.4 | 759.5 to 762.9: 0.90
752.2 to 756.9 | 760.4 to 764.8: 0.94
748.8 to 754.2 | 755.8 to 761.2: 0.98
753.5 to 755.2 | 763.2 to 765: 0.89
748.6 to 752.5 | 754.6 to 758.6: 1.03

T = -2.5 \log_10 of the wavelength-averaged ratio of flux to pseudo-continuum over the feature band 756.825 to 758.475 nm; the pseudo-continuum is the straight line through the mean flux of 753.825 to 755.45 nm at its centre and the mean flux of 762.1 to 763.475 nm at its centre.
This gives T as 0.057 mag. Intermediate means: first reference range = 50.9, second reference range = 46.3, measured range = 46.6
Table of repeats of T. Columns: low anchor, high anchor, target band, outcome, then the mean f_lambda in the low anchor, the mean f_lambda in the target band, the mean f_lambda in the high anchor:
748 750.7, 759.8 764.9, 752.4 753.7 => -0.059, 47.6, 49.8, 46.3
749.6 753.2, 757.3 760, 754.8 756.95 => -0.056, 47.3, 48.6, 45.4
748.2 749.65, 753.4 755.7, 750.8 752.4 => 0.072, 48.4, 46.7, 51.5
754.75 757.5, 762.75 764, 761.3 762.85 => 0.018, 48.1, 45.6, 46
